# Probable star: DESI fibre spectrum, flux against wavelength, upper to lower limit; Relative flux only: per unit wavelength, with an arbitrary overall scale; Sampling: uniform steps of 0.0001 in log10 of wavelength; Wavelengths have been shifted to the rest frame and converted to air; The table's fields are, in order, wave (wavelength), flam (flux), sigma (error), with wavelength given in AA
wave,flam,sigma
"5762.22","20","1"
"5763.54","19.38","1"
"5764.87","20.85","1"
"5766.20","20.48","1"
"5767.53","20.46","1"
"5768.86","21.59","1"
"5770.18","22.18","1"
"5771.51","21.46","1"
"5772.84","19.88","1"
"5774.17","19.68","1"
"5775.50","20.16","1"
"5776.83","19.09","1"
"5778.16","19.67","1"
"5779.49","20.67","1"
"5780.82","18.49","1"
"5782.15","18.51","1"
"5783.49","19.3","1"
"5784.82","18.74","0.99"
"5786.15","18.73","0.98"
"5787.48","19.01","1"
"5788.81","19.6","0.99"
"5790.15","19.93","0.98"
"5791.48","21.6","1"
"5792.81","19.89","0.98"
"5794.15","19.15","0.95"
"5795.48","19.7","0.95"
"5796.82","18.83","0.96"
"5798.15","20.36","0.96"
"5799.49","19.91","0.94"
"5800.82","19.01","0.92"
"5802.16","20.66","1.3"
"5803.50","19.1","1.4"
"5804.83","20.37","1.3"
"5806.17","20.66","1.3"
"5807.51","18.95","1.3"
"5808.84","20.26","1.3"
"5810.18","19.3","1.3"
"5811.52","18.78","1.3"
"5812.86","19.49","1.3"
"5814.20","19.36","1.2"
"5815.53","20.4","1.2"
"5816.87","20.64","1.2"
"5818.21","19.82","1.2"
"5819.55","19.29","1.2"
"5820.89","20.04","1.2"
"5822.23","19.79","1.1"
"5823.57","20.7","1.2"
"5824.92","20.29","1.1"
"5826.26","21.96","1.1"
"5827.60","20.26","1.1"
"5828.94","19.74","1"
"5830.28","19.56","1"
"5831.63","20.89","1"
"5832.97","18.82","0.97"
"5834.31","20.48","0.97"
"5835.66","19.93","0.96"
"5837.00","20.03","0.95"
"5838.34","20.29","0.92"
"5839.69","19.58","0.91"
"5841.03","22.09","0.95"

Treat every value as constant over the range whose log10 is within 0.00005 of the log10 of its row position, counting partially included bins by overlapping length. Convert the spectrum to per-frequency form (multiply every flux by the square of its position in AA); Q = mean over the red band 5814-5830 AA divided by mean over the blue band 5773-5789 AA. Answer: 1.06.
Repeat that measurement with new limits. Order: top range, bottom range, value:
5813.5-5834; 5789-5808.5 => 1.02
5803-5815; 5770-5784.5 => 1.00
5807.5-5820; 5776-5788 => 1.04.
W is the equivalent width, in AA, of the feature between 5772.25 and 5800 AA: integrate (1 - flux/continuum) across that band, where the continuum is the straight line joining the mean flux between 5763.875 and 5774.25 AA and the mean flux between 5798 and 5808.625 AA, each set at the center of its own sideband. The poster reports 1.1 AA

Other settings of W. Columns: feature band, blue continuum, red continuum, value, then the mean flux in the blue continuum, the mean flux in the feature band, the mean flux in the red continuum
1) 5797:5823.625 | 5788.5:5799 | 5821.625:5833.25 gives 0.3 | 19.9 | 19.8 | 20.3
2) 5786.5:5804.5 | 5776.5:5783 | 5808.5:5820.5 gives -0.3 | 19.3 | 19.7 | 19.7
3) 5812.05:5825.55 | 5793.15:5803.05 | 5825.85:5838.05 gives 0.0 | 19.6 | 20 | 20.2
